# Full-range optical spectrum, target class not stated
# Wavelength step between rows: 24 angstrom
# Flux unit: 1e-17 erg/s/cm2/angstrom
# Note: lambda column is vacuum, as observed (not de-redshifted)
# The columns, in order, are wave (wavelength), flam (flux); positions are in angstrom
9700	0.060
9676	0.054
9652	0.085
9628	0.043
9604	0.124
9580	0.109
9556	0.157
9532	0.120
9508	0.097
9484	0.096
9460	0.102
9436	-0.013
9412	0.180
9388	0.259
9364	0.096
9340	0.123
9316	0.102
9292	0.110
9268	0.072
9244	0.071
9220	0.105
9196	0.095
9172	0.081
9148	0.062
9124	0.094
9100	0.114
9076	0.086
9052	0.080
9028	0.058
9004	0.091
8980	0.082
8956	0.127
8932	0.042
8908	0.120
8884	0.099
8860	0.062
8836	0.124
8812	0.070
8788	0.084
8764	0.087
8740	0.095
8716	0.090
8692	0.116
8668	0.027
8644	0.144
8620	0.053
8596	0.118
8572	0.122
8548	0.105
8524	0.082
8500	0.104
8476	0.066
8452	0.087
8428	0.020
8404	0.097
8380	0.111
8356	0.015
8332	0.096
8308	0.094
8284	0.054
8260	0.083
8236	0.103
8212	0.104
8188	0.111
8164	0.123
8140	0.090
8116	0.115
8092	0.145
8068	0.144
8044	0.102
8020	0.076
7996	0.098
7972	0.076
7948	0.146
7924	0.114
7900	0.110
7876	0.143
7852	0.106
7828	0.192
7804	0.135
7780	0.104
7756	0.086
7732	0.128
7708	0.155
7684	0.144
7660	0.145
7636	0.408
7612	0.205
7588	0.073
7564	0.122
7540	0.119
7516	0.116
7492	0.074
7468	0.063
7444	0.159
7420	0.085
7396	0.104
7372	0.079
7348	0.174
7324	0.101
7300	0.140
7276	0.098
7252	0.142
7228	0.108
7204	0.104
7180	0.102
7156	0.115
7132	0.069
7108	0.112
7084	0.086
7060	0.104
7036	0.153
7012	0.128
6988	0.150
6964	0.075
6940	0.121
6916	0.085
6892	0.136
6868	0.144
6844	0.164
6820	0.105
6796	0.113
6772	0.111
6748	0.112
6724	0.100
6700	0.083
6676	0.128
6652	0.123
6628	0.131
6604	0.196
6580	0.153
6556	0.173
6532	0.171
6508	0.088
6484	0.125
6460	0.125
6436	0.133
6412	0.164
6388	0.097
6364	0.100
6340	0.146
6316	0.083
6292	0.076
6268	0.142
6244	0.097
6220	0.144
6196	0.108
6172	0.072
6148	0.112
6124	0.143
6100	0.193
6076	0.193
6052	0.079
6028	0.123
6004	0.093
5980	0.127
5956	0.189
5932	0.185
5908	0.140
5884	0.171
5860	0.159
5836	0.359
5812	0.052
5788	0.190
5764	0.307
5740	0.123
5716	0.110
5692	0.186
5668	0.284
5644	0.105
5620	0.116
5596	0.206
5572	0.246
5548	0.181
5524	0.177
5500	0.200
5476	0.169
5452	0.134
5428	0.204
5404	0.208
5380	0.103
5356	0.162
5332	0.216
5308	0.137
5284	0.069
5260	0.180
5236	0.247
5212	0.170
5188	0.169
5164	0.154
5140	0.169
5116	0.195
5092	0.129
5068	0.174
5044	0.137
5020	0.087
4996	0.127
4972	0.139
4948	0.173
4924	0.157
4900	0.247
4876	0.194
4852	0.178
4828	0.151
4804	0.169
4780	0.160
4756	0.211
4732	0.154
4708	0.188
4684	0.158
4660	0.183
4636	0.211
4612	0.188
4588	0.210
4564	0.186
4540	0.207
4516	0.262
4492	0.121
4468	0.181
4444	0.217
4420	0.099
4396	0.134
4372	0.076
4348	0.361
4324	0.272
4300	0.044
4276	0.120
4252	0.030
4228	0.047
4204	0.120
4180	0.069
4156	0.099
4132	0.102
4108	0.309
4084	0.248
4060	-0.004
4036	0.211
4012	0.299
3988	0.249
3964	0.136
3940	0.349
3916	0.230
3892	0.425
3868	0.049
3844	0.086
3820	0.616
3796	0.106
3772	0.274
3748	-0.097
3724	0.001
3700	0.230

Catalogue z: 0.164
